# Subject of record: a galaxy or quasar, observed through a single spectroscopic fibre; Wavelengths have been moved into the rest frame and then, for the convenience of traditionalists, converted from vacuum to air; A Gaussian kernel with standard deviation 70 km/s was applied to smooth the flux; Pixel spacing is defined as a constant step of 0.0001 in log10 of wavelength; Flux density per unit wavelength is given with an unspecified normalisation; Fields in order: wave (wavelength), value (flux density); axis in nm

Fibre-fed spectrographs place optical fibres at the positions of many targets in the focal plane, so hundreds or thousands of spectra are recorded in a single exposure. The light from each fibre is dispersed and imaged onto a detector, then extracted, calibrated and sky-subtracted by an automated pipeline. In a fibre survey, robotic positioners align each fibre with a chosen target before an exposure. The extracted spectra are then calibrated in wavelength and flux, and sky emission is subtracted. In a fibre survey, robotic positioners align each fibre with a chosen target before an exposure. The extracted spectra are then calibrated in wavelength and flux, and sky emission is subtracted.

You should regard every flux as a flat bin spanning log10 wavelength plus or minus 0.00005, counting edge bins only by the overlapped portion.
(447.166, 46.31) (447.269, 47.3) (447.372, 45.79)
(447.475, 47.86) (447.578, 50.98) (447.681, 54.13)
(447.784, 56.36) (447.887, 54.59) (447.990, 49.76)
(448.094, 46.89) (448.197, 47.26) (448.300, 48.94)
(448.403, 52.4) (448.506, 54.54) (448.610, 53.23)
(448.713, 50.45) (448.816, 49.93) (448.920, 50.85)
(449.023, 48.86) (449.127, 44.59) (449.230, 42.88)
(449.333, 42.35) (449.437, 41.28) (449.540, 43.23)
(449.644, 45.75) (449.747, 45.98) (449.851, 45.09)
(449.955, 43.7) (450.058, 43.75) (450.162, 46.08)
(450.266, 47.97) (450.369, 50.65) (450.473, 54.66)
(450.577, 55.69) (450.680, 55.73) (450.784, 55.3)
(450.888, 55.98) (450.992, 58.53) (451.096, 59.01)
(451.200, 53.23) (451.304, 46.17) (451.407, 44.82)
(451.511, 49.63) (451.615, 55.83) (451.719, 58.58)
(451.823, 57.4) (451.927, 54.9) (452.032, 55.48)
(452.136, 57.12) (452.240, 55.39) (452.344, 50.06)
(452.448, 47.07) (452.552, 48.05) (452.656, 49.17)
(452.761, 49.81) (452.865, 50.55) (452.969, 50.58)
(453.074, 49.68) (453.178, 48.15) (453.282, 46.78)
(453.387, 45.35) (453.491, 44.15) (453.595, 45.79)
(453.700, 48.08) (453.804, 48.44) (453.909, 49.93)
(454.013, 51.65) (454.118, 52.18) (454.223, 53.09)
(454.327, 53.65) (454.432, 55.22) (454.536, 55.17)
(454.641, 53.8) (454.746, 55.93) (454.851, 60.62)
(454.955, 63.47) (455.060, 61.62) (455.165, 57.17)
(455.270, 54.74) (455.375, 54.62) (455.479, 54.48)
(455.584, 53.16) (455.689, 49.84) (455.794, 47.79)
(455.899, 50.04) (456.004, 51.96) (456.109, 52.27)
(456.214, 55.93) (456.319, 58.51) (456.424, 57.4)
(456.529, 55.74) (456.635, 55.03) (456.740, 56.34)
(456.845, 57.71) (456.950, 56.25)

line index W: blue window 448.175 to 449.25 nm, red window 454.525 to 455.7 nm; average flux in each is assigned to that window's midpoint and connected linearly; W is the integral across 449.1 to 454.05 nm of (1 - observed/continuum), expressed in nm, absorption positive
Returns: 0.27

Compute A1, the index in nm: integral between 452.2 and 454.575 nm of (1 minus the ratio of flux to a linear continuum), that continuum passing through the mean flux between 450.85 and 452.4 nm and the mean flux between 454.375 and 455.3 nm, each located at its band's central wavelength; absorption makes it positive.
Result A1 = 0.26 nm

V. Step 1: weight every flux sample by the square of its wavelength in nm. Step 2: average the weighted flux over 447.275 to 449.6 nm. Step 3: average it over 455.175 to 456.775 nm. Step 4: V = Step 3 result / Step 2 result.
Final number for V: 1.14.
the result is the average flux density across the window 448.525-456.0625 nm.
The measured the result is 51.2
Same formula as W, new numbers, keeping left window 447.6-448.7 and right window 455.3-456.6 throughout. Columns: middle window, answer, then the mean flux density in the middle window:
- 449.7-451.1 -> 0.03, 51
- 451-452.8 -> 0.00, 52.6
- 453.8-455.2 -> -0.06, 55.3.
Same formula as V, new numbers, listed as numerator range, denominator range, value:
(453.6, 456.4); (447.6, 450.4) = 1.15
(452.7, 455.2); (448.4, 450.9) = 1.09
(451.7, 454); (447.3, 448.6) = 1.01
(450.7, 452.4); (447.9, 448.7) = 1.09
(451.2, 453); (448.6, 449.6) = 1.13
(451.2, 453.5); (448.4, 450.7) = 1.07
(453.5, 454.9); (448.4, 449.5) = 1.11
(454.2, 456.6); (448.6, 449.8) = 1.22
